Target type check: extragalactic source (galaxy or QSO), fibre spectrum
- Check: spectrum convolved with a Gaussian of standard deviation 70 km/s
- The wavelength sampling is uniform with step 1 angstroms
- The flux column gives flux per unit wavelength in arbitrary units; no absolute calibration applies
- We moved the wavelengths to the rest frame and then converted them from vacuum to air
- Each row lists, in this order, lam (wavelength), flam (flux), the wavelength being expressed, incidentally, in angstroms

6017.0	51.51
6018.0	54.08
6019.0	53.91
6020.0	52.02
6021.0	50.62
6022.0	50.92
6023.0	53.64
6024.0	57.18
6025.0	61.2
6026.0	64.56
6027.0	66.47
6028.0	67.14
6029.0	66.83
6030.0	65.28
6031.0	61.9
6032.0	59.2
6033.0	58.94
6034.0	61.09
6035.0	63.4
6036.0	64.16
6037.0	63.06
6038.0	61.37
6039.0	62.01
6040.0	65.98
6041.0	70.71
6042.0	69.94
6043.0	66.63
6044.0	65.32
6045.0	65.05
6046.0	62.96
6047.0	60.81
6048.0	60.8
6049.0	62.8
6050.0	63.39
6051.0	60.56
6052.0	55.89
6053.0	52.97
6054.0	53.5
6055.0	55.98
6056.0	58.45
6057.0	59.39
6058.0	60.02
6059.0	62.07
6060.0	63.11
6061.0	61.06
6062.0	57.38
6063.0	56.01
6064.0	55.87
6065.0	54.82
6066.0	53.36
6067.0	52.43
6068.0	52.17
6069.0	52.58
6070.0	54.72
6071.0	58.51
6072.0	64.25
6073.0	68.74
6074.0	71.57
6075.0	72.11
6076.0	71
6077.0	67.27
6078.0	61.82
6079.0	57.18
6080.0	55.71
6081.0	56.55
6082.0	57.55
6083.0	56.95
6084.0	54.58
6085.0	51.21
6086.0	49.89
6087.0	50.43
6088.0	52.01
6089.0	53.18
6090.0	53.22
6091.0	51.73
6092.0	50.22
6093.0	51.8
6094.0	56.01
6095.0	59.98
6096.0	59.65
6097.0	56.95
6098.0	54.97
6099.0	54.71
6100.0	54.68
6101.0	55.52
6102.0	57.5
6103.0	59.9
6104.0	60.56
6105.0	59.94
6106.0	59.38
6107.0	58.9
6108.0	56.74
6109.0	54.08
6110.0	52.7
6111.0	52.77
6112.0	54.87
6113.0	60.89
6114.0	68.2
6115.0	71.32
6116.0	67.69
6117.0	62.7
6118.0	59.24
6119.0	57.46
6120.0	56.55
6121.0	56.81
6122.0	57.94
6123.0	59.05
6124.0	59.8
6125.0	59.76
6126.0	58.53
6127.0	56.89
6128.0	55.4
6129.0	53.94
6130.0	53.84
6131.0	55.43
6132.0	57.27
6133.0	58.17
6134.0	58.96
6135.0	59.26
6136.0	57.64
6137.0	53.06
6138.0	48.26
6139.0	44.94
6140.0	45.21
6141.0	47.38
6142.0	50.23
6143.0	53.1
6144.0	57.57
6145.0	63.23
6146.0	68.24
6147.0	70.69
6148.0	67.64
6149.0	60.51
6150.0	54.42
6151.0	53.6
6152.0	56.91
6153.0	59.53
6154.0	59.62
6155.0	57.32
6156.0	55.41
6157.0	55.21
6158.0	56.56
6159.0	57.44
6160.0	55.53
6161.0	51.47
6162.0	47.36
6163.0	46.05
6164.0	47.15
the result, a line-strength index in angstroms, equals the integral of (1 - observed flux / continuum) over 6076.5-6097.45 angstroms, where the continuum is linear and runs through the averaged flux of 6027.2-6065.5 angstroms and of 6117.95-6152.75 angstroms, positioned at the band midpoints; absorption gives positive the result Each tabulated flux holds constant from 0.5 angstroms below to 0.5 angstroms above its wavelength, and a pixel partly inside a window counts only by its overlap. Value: 1.4 angstroms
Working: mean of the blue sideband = 61.5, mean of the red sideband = 56.8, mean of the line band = 55.4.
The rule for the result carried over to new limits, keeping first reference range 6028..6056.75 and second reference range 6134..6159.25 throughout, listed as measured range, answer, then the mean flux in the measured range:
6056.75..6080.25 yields 0.22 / 60.2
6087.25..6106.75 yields 1.11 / 55.9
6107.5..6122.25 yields -0.28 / 59.4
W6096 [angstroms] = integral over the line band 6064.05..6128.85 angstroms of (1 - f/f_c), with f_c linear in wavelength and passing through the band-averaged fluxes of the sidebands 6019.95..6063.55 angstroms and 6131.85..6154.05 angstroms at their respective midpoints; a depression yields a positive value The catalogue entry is 0.9 angstroms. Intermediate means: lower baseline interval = 61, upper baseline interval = 56.7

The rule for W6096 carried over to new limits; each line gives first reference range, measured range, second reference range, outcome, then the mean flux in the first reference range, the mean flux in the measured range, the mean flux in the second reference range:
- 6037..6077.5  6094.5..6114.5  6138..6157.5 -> 0.4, 61.1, 57.6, 56.7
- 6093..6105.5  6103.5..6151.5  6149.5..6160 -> -0.7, 57.3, 57.7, 56.6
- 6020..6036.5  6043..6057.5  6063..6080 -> 0.1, 60.5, 60.1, 60.3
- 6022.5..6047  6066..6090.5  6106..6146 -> 0.9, 63.4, 58.1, 57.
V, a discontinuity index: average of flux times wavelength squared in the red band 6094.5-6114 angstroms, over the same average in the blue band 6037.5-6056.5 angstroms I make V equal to 0.95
